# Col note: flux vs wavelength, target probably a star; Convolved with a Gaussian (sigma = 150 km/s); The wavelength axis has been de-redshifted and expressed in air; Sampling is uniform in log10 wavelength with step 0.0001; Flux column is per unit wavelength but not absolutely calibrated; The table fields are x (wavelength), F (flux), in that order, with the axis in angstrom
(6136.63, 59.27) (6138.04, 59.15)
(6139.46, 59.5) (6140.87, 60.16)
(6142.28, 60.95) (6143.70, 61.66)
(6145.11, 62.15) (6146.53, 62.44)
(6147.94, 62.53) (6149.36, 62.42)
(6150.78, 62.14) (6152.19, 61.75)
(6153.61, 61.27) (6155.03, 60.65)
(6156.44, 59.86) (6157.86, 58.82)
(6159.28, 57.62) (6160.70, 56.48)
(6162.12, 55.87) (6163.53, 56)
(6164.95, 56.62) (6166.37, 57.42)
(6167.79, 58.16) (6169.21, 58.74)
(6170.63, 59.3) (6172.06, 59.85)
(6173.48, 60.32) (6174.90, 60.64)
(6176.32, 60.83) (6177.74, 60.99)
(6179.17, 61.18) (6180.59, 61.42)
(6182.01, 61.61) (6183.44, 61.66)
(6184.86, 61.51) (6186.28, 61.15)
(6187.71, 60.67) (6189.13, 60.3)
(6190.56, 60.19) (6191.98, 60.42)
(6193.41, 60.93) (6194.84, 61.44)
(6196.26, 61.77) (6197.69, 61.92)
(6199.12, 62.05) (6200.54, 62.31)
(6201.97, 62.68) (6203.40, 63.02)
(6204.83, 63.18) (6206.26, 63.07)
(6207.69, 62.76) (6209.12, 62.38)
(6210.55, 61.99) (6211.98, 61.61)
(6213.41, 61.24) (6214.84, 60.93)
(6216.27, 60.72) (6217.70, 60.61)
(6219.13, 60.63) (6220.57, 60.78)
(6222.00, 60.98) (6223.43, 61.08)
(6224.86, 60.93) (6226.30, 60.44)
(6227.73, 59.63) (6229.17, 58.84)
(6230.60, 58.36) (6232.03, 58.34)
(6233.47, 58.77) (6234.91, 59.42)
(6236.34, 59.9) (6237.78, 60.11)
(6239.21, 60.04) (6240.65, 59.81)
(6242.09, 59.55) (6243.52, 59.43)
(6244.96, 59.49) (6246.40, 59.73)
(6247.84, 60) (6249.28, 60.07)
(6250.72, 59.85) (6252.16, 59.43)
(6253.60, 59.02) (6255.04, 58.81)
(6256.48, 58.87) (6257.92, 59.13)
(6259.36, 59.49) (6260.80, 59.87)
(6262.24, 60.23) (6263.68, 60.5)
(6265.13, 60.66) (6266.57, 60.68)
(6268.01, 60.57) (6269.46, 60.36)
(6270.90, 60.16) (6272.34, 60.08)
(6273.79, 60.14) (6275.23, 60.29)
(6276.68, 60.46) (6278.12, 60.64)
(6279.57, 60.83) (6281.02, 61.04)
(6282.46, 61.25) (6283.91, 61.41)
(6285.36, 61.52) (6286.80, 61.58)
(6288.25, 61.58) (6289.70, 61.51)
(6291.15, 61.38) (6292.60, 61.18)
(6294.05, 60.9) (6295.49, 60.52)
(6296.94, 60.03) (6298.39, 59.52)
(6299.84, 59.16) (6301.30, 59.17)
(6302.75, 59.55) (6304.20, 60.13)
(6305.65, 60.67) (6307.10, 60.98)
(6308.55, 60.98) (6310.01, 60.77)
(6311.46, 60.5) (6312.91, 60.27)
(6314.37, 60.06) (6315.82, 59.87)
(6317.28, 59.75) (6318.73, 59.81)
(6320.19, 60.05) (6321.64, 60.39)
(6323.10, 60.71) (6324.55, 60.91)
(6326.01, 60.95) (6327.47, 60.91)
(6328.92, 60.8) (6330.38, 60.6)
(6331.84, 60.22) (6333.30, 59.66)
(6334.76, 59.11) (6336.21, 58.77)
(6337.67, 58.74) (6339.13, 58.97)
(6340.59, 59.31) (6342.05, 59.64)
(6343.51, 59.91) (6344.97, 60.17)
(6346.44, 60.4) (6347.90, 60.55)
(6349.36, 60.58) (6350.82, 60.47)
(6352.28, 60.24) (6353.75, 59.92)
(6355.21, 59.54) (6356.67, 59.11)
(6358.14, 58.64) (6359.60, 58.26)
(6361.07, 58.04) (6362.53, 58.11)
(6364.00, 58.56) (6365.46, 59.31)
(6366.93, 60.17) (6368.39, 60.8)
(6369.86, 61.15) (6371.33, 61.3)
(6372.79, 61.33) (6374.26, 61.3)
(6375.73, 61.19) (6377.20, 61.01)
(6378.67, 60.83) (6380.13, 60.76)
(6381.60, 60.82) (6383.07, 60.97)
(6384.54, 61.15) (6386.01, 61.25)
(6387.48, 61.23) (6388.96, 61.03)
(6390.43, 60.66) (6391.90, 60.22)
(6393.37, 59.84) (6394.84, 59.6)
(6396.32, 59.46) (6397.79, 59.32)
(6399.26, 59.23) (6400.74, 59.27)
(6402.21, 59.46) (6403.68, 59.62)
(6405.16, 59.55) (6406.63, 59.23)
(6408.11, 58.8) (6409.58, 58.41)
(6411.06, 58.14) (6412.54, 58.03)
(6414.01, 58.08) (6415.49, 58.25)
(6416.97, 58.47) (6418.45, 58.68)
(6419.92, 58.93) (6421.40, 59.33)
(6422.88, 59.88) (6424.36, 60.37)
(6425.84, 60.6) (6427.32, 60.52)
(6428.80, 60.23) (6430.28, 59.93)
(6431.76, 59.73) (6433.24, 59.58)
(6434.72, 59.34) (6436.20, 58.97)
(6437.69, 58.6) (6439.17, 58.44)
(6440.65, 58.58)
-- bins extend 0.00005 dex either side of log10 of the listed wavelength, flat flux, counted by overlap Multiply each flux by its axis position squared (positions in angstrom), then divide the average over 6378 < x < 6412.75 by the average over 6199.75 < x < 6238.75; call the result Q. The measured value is 1.04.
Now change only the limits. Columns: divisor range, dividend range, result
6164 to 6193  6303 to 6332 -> 1.05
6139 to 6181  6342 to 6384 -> 1.07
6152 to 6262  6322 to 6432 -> 1.05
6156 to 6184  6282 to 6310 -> 1.07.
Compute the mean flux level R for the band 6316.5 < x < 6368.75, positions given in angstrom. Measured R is 59.8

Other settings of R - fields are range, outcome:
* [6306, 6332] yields 60.5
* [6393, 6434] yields 59.3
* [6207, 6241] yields 60.4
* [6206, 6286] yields 60.3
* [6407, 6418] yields 58.3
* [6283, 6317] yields 60.6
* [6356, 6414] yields 59.9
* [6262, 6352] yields 60.4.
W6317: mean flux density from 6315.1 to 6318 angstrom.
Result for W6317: 59.7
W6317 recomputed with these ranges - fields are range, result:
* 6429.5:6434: 59.8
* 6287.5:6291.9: 61.4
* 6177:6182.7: 61.3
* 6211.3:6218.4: 61.1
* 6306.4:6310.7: 60.8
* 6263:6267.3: 60.6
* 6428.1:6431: 60.1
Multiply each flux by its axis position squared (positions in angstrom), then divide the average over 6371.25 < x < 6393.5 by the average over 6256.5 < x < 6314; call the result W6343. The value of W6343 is 1.0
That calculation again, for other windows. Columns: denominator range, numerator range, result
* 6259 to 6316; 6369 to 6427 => 1.02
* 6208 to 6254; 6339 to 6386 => 1.04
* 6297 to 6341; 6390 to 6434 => 1.02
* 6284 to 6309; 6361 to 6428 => 1.02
